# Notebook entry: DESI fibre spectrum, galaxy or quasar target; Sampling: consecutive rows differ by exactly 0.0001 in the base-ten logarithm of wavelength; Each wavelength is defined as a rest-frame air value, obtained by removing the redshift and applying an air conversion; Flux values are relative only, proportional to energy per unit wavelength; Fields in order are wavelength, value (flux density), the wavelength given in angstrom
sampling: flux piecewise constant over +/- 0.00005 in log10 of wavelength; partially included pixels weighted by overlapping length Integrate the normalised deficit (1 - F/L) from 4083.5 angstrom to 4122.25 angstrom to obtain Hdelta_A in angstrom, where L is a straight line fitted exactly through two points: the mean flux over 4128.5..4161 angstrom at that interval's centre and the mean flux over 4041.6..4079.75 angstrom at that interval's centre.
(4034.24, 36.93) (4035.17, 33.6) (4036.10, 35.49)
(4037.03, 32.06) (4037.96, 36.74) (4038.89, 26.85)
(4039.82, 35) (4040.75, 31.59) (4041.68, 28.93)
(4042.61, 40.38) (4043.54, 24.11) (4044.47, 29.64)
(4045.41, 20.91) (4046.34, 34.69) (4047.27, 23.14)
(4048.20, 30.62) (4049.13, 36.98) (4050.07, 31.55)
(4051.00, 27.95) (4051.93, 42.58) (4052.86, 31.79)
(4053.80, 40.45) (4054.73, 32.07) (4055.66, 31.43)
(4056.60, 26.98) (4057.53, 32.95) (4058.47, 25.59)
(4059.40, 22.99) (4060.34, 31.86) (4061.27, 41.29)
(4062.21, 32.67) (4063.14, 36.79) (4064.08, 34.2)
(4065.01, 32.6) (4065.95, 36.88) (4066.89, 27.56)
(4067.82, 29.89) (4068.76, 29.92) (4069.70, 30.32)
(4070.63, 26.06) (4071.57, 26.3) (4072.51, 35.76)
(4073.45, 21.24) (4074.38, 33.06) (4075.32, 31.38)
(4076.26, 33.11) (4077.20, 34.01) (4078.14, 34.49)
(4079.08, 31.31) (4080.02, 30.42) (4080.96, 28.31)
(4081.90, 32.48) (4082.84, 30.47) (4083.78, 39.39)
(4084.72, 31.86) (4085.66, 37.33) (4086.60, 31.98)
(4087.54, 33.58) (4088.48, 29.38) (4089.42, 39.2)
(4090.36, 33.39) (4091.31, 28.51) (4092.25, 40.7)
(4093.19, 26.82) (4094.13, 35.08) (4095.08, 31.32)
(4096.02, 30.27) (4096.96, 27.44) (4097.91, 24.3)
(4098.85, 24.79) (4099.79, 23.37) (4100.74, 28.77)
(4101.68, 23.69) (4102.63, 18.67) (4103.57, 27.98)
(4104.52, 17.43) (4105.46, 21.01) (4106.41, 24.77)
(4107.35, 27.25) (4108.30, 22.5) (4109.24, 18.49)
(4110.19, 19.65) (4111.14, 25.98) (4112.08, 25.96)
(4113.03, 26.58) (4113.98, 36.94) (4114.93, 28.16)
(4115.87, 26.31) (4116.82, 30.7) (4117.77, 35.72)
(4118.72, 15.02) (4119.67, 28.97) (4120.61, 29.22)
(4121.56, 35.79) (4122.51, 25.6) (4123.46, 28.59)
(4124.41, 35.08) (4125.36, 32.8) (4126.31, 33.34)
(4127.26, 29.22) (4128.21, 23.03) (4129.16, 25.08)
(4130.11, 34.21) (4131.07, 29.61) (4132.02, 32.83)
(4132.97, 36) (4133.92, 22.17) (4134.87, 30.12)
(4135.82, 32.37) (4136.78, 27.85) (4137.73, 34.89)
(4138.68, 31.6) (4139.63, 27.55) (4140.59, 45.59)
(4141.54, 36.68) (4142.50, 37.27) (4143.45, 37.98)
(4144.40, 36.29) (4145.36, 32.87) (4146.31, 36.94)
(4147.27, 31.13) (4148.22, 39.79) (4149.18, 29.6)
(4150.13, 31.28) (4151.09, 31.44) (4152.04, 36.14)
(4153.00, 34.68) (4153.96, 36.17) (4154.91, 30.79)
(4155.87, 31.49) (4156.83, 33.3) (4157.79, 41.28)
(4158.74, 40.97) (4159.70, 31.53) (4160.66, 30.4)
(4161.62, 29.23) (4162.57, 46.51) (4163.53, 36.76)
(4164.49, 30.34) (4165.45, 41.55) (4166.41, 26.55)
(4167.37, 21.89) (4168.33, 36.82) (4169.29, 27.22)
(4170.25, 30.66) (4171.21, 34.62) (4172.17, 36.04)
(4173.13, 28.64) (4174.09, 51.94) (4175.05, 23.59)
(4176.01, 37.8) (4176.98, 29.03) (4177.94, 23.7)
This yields 4.9 angstrom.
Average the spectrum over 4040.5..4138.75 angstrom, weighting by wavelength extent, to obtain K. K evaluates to 30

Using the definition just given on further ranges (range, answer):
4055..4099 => 31.5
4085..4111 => 27.7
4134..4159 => 34.2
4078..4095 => 33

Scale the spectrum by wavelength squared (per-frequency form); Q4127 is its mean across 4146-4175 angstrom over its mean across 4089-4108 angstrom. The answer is 1.27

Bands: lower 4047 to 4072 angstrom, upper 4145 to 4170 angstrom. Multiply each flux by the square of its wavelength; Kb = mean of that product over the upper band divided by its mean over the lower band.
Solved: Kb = 1.12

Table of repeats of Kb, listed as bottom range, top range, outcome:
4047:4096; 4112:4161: 1.03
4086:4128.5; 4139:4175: 1.25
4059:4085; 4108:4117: 0.84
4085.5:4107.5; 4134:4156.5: 1.21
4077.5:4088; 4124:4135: 0.94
